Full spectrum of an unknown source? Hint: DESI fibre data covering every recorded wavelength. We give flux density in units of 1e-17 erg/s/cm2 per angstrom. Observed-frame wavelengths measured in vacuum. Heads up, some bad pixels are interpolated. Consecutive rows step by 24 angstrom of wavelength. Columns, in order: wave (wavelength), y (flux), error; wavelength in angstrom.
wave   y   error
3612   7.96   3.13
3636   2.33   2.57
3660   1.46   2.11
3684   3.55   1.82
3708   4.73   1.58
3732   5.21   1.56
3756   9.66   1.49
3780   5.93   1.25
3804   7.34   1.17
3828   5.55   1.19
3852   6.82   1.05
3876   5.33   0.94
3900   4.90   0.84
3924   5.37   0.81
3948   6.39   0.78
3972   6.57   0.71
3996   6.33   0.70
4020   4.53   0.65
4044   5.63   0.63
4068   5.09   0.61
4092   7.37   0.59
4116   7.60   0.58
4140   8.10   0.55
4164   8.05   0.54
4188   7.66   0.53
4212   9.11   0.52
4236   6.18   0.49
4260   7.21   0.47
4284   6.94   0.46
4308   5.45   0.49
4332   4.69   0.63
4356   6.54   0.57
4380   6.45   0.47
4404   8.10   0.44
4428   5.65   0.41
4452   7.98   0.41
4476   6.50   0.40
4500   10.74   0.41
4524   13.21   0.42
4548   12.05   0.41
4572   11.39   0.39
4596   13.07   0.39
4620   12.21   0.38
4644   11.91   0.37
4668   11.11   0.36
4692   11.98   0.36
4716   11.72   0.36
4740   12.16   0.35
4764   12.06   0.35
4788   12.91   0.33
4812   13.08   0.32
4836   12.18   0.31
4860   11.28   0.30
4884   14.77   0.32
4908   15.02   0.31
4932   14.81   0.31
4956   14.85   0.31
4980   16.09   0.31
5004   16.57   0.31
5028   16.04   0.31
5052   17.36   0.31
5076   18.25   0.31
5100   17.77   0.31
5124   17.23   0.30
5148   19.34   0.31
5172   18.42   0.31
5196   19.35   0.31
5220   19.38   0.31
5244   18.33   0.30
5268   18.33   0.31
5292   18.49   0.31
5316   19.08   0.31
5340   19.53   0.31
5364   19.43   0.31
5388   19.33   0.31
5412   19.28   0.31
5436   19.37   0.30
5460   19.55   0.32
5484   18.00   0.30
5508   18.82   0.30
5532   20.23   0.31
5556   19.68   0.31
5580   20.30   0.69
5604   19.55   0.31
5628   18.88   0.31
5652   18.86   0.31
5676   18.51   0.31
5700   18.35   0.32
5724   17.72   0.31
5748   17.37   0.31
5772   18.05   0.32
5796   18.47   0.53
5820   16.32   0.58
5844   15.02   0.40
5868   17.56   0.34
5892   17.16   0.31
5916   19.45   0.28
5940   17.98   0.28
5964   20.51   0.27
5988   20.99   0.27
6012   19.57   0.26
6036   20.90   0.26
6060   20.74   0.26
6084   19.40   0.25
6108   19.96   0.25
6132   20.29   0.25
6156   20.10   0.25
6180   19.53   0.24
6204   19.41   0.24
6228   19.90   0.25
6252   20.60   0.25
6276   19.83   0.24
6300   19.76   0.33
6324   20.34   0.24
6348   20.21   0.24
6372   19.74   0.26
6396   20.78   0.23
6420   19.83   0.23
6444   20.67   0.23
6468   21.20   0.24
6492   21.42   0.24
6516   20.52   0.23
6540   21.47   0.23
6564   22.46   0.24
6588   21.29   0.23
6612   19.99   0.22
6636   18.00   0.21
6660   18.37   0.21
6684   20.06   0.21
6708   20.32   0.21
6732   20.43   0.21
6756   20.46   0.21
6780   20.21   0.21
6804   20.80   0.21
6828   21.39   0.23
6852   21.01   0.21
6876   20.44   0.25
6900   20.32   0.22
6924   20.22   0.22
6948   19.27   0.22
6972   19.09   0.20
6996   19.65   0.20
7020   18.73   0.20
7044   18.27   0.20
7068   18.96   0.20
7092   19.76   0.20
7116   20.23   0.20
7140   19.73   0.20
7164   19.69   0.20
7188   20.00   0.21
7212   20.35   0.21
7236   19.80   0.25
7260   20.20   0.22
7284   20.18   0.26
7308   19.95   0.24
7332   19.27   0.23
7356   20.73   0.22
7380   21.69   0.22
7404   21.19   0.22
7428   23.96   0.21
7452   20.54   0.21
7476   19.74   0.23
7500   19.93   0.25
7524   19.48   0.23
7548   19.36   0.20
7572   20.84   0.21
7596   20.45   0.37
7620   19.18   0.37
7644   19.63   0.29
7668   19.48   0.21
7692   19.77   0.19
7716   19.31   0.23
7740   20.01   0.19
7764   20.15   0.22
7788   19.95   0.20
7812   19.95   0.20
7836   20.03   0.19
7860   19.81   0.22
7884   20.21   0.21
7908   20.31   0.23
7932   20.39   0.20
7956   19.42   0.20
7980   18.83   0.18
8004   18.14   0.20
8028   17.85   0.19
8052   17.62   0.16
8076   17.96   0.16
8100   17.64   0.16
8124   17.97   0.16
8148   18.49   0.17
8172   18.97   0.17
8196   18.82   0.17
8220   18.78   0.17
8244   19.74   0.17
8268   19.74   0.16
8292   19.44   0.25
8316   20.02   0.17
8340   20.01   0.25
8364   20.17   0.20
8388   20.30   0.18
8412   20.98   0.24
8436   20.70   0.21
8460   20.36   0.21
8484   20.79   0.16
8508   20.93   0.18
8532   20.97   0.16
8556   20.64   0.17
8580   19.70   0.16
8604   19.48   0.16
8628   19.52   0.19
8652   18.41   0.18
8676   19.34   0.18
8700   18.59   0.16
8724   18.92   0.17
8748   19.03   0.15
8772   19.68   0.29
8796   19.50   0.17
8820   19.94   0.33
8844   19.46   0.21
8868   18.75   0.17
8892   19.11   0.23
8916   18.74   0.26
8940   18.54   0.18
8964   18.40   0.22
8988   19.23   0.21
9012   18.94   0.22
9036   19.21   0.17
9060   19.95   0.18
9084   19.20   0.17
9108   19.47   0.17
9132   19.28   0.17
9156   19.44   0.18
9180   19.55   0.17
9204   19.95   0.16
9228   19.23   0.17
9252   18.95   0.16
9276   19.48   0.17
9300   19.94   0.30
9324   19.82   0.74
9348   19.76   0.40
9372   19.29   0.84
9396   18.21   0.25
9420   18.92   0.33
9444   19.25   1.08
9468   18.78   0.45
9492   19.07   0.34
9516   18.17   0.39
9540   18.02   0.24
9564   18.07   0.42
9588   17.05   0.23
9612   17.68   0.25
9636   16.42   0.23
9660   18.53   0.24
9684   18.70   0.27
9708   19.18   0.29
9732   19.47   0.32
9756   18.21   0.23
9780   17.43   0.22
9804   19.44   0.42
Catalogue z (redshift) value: 0.127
